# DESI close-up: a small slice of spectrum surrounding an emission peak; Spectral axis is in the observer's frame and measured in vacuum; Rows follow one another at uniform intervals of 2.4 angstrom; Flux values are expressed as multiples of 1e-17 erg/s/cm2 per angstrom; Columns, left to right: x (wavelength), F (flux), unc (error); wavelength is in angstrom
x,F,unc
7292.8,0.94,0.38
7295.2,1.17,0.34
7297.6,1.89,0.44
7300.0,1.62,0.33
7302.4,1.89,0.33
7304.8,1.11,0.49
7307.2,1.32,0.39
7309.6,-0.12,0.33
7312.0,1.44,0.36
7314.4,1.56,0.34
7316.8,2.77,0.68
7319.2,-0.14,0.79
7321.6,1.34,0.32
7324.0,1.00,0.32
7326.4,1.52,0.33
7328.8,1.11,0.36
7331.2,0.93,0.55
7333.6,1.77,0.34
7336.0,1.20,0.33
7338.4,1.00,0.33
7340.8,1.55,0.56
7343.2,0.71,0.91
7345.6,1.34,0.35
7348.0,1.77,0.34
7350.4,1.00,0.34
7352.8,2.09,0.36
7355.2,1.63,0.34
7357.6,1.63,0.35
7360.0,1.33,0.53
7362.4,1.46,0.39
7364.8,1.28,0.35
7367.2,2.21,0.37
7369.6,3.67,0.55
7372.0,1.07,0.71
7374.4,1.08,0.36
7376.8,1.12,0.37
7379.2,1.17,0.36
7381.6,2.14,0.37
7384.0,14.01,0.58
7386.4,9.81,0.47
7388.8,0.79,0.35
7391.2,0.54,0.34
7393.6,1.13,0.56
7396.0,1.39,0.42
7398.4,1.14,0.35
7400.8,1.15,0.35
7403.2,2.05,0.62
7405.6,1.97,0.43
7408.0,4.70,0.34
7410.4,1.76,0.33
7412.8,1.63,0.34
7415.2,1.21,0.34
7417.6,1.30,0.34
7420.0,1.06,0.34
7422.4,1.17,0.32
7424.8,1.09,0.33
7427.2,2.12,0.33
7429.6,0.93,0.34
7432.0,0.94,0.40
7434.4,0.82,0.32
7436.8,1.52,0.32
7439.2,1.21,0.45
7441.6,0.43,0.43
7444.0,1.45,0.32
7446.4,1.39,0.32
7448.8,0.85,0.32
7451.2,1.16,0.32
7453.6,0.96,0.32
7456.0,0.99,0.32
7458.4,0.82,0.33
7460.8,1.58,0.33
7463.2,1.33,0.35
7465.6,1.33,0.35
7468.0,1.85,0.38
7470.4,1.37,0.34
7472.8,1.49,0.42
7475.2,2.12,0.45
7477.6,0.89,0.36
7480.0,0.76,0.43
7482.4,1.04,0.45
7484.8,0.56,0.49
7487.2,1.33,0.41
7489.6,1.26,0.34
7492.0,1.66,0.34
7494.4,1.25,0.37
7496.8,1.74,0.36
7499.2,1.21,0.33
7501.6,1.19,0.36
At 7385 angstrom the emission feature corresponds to Halpha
